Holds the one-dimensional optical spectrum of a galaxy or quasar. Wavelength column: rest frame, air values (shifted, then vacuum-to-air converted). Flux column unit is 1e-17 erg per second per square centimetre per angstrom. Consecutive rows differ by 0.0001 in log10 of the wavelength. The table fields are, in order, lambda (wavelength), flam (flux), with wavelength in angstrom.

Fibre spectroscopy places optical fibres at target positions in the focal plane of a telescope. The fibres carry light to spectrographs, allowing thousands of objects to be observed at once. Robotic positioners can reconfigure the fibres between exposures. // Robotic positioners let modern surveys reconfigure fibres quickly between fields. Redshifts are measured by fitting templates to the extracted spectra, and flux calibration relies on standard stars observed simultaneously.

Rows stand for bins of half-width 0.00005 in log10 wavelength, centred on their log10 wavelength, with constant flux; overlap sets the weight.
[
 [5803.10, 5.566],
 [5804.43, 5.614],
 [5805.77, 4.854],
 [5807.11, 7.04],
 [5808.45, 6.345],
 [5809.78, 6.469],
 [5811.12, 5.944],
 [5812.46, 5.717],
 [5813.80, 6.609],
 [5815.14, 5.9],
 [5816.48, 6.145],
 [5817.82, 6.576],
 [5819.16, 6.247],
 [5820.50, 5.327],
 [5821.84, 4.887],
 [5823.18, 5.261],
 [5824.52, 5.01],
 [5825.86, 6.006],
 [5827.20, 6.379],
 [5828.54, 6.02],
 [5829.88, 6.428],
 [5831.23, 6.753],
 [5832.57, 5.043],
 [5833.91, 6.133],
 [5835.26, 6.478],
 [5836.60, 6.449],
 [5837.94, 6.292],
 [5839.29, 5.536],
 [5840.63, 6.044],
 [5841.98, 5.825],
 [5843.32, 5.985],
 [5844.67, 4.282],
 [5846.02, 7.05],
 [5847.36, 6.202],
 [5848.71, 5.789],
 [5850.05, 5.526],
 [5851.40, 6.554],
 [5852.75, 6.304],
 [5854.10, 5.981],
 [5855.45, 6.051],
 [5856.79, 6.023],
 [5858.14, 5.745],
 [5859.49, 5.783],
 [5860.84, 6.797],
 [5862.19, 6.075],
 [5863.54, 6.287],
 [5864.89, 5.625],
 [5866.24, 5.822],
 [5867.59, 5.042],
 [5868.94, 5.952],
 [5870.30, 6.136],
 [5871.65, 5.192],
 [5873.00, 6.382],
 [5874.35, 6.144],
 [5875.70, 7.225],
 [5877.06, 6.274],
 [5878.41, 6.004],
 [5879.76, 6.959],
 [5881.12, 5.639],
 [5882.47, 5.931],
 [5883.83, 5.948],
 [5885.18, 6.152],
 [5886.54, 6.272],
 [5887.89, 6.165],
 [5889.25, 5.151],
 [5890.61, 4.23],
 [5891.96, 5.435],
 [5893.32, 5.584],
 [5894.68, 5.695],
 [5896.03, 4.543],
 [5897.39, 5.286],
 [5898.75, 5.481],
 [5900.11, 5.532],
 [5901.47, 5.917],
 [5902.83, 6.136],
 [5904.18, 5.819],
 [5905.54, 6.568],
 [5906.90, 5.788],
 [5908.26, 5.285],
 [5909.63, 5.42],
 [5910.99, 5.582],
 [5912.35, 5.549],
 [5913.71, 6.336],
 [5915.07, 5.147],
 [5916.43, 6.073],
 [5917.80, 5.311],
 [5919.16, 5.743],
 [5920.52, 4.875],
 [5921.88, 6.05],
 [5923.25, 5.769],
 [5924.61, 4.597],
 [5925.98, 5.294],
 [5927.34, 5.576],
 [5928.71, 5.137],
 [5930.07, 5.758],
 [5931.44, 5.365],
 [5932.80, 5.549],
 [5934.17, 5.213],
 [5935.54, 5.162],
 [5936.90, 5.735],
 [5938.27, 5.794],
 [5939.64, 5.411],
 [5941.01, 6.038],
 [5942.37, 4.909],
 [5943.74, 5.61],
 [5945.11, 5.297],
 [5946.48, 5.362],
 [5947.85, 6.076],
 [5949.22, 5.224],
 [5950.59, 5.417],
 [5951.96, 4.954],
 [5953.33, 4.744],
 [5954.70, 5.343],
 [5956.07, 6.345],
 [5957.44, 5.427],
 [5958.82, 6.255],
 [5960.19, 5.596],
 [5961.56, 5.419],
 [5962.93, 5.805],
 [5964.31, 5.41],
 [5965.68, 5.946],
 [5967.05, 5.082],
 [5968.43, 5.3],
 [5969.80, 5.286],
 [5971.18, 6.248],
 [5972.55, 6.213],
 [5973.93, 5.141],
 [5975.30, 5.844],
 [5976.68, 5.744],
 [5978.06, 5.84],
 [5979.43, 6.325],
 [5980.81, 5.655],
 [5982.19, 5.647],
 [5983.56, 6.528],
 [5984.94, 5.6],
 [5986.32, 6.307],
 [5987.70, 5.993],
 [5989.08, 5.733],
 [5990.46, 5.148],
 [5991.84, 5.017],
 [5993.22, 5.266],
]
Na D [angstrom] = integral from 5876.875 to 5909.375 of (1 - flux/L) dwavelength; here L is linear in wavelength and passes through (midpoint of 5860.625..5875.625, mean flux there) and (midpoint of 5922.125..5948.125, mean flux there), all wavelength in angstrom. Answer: 0.3 angstrom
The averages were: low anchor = 5.98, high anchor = 5.45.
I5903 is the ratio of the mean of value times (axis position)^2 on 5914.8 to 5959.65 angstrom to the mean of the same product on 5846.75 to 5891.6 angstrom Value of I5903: 0.9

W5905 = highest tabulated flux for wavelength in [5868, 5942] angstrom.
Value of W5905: 7.225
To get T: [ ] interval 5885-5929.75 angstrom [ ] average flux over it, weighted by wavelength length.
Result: 5.56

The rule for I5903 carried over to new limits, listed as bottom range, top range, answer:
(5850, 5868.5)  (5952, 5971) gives 0.96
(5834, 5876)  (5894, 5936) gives 0.94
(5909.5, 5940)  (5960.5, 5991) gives 1.06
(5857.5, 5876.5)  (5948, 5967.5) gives 0.95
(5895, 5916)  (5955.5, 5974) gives 1.03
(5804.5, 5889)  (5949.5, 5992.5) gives 0.98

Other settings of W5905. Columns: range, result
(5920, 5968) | 6.345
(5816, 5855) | 7.05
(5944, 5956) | 6.076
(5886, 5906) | 6.568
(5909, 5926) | 6.336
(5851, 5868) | 6.797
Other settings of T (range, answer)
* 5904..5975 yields 5.54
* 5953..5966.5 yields 5.65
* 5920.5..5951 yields 5.46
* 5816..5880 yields 5.99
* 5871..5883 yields 6.2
